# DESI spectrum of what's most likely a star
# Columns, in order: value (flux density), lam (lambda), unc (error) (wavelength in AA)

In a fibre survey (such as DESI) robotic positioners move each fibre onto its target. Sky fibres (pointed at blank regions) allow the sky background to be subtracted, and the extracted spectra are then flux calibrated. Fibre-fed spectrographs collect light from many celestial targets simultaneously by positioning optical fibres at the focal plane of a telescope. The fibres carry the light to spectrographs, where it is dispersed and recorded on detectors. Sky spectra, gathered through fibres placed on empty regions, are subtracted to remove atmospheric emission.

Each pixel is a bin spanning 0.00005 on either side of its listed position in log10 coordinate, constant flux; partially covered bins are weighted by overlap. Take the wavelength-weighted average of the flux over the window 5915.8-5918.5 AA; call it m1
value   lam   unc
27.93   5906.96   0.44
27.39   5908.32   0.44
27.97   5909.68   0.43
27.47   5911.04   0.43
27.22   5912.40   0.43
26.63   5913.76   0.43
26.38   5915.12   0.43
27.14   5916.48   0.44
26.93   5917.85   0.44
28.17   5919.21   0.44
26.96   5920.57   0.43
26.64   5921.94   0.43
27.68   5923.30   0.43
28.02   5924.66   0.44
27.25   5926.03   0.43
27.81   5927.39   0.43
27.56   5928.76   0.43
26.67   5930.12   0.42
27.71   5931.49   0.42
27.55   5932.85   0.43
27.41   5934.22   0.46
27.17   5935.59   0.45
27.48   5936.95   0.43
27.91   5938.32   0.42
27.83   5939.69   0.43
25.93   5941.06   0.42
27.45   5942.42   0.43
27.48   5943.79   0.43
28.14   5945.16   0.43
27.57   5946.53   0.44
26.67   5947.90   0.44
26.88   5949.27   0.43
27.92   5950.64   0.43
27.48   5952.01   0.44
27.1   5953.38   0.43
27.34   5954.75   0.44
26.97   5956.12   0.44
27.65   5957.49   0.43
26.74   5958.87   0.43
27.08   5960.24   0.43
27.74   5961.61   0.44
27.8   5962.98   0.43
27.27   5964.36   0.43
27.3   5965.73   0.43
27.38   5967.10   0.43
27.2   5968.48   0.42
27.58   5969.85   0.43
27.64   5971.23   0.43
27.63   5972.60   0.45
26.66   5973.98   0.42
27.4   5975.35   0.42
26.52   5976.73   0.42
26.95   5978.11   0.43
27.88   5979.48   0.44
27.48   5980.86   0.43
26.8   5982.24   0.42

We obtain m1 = 27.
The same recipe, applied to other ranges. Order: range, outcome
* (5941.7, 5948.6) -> 27.5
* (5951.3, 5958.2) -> 27.3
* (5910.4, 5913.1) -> 27.4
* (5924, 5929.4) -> 27.6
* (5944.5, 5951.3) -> 27.4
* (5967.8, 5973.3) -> 27.5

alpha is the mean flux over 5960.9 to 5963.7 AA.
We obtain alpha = 27.7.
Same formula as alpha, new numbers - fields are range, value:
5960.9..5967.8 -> 27.5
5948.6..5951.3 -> 27.4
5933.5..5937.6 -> 27.4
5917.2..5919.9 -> 27.6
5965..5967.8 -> 27.4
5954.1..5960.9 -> 27.1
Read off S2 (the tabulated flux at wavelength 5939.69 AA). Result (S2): 27.83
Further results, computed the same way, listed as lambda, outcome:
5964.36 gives 27.27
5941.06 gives 25.93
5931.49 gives 27.71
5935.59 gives 27.17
